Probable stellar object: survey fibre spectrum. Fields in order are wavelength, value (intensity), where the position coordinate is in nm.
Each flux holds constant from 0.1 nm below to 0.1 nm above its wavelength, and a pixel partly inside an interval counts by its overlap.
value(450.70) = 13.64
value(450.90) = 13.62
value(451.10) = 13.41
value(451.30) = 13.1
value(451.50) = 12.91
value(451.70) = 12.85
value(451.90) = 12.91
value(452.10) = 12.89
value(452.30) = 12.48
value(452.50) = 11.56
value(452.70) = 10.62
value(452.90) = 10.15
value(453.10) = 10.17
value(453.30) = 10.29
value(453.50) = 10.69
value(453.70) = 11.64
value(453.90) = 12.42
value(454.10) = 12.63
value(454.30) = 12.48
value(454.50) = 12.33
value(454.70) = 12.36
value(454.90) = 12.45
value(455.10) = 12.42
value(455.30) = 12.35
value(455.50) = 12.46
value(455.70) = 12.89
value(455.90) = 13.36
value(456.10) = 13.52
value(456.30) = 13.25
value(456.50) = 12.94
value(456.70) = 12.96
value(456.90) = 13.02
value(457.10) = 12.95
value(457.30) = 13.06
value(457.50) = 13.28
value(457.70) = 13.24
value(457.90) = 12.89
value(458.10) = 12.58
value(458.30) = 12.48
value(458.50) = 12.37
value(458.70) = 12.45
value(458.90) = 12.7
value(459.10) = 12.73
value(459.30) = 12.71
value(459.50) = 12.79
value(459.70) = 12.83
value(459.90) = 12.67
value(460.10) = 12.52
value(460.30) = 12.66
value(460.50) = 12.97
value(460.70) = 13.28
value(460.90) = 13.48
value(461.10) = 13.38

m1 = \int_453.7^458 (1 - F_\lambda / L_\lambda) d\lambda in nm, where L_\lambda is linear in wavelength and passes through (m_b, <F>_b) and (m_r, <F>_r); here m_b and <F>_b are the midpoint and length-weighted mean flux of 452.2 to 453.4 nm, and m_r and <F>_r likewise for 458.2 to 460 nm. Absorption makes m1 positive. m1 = -0.39 nm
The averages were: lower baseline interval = 10.9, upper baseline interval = 12.6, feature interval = 12.8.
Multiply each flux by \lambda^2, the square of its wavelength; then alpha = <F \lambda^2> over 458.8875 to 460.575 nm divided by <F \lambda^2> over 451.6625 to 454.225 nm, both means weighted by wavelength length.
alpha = 1.1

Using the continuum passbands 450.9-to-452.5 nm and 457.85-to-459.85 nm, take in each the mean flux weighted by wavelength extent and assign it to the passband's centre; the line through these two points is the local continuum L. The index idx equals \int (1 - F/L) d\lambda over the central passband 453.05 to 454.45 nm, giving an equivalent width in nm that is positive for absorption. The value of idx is 0.14 nm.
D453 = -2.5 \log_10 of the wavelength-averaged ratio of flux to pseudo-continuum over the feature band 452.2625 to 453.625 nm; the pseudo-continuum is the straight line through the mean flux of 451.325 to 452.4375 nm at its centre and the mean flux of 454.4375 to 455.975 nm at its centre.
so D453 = 0.178 mag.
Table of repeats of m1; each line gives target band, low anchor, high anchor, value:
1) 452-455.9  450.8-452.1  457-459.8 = 0.33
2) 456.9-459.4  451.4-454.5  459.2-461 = -0.04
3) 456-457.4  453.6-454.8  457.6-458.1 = -0.04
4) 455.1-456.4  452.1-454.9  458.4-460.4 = -0.10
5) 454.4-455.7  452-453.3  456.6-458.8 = -0.05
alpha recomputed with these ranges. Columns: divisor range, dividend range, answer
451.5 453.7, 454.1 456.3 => 1.11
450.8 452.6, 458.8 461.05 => 1.04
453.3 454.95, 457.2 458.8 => 1.08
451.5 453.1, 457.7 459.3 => 1.09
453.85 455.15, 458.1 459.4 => 1.03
